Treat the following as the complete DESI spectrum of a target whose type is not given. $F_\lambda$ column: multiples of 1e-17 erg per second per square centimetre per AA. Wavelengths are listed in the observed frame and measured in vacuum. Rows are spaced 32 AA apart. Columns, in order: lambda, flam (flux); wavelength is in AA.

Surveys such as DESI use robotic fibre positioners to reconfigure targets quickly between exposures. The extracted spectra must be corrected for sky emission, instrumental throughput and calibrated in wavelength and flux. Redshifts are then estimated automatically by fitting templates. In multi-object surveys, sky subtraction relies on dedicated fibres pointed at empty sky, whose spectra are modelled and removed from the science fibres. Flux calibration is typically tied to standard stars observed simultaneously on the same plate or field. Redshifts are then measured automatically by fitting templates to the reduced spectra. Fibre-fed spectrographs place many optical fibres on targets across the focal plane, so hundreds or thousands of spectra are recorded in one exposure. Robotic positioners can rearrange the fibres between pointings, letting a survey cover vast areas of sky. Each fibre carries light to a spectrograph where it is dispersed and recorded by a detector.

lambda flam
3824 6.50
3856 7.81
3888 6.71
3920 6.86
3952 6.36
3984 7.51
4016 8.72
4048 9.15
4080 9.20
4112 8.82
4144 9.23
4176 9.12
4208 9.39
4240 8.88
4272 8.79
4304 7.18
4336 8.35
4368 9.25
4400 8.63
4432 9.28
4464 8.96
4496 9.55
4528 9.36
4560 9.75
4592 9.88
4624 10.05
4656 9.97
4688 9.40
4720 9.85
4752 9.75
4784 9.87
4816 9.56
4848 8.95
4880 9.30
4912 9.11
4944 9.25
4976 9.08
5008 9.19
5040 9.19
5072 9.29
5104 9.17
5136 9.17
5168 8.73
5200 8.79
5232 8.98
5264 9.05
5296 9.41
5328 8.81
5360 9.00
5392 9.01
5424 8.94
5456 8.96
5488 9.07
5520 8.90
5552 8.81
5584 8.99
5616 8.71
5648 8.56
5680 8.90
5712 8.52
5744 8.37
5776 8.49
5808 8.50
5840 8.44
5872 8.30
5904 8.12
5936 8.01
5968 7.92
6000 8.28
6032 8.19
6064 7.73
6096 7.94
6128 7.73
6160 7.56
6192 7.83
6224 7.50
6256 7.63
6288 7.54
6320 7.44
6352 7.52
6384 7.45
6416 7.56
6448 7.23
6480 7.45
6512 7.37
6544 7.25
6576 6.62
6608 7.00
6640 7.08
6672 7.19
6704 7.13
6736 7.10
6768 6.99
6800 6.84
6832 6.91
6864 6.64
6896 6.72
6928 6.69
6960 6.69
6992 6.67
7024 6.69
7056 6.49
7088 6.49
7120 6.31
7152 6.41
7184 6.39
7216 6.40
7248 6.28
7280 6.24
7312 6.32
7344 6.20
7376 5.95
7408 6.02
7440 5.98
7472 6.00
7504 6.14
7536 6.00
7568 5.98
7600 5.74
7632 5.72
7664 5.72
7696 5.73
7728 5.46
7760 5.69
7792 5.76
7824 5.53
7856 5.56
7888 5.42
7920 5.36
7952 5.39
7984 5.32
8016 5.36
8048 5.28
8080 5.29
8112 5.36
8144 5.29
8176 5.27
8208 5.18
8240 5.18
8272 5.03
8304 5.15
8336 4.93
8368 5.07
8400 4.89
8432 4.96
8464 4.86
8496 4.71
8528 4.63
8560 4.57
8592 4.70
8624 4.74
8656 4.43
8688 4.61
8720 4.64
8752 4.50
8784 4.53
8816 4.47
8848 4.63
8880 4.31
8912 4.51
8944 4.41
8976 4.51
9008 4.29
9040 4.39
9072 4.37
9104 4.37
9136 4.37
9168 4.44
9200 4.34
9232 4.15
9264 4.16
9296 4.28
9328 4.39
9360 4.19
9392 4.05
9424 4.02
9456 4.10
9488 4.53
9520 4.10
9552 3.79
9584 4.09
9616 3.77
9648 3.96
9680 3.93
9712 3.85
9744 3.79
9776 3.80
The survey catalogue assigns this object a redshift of 0.000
